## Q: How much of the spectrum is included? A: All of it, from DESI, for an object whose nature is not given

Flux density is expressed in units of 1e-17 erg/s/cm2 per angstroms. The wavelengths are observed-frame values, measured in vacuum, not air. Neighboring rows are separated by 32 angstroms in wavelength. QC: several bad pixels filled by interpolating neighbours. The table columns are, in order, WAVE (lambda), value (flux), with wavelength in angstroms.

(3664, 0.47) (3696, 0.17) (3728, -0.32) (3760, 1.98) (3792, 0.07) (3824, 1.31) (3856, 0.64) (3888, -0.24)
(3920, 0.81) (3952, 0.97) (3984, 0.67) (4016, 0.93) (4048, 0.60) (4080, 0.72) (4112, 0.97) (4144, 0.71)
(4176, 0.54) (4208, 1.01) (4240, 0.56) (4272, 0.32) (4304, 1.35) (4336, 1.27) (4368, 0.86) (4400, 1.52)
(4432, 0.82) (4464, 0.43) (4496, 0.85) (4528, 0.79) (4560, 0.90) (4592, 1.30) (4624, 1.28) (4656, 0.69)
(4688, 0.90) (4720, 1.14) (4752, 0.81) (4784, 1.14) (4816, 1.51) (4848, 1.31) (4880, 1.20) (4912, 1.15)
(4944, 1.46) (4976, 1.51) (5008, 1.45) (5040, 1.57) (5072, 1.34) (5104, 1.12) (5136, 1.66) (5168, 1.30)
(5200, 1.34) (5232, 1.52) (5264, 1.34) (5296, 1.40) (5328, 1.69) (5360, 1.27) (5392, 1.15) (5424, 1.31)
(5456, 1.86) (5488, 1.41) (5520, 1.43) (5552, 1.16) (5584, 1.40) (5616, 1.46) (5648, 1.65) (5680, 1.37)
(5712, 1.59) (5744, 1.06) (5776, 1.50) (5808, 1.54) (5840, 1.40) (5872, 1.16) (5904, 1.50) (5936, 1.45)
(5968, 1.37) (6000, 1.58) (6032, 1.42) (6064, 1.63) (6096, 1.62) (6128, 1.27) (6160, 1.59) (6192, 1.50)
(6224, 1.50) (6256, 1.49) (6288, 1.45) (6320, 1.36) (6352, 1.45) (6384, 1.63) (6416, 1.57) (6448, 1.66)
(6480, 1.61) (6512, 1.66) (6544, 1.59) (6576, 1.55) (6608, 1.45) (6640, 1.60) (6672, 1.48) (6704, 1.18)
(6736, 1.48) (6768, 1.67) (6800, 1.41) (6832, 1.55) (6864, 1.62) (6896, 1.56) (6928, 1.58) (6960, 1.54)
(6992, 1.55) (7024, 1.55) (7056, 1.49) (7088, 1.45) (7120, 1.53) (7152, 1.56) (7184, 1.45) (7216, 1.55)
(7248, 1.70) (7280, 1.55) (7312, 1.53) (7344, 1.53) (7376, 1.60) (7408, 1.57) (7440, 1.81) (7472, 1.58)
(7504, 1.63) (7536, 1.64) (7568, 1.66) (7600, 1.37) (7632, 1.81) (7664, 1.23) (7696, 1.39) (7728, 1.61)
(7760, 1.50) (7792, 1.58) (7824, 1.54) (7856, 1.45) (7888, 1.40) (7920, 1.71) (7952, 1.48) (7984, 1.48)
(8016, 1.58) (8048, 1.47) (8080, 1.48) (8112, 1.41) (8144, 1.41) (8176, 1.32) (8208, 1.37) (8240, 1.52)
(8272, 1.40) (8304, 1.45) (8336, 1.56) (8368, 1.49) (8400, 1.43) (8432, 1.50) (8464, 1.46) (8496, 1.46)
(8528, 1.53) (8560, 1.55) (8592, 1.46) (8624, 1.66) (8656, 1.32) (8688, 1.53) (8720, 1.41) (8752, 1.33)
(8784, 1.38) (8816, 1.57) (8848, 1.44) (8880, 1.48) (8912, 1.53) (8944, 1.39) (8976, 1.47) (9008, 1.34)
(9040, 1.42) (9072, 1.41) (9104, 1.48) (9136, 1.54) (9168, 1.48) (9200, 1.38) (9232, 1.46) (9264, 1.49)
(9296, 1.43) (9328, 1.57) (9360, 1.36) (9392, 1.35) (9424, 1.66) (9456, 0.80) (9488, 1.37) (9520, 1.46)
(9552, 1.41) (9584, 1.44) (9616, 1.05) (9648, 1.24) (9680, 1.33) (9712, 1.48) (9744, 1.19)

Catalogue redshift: 0.135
